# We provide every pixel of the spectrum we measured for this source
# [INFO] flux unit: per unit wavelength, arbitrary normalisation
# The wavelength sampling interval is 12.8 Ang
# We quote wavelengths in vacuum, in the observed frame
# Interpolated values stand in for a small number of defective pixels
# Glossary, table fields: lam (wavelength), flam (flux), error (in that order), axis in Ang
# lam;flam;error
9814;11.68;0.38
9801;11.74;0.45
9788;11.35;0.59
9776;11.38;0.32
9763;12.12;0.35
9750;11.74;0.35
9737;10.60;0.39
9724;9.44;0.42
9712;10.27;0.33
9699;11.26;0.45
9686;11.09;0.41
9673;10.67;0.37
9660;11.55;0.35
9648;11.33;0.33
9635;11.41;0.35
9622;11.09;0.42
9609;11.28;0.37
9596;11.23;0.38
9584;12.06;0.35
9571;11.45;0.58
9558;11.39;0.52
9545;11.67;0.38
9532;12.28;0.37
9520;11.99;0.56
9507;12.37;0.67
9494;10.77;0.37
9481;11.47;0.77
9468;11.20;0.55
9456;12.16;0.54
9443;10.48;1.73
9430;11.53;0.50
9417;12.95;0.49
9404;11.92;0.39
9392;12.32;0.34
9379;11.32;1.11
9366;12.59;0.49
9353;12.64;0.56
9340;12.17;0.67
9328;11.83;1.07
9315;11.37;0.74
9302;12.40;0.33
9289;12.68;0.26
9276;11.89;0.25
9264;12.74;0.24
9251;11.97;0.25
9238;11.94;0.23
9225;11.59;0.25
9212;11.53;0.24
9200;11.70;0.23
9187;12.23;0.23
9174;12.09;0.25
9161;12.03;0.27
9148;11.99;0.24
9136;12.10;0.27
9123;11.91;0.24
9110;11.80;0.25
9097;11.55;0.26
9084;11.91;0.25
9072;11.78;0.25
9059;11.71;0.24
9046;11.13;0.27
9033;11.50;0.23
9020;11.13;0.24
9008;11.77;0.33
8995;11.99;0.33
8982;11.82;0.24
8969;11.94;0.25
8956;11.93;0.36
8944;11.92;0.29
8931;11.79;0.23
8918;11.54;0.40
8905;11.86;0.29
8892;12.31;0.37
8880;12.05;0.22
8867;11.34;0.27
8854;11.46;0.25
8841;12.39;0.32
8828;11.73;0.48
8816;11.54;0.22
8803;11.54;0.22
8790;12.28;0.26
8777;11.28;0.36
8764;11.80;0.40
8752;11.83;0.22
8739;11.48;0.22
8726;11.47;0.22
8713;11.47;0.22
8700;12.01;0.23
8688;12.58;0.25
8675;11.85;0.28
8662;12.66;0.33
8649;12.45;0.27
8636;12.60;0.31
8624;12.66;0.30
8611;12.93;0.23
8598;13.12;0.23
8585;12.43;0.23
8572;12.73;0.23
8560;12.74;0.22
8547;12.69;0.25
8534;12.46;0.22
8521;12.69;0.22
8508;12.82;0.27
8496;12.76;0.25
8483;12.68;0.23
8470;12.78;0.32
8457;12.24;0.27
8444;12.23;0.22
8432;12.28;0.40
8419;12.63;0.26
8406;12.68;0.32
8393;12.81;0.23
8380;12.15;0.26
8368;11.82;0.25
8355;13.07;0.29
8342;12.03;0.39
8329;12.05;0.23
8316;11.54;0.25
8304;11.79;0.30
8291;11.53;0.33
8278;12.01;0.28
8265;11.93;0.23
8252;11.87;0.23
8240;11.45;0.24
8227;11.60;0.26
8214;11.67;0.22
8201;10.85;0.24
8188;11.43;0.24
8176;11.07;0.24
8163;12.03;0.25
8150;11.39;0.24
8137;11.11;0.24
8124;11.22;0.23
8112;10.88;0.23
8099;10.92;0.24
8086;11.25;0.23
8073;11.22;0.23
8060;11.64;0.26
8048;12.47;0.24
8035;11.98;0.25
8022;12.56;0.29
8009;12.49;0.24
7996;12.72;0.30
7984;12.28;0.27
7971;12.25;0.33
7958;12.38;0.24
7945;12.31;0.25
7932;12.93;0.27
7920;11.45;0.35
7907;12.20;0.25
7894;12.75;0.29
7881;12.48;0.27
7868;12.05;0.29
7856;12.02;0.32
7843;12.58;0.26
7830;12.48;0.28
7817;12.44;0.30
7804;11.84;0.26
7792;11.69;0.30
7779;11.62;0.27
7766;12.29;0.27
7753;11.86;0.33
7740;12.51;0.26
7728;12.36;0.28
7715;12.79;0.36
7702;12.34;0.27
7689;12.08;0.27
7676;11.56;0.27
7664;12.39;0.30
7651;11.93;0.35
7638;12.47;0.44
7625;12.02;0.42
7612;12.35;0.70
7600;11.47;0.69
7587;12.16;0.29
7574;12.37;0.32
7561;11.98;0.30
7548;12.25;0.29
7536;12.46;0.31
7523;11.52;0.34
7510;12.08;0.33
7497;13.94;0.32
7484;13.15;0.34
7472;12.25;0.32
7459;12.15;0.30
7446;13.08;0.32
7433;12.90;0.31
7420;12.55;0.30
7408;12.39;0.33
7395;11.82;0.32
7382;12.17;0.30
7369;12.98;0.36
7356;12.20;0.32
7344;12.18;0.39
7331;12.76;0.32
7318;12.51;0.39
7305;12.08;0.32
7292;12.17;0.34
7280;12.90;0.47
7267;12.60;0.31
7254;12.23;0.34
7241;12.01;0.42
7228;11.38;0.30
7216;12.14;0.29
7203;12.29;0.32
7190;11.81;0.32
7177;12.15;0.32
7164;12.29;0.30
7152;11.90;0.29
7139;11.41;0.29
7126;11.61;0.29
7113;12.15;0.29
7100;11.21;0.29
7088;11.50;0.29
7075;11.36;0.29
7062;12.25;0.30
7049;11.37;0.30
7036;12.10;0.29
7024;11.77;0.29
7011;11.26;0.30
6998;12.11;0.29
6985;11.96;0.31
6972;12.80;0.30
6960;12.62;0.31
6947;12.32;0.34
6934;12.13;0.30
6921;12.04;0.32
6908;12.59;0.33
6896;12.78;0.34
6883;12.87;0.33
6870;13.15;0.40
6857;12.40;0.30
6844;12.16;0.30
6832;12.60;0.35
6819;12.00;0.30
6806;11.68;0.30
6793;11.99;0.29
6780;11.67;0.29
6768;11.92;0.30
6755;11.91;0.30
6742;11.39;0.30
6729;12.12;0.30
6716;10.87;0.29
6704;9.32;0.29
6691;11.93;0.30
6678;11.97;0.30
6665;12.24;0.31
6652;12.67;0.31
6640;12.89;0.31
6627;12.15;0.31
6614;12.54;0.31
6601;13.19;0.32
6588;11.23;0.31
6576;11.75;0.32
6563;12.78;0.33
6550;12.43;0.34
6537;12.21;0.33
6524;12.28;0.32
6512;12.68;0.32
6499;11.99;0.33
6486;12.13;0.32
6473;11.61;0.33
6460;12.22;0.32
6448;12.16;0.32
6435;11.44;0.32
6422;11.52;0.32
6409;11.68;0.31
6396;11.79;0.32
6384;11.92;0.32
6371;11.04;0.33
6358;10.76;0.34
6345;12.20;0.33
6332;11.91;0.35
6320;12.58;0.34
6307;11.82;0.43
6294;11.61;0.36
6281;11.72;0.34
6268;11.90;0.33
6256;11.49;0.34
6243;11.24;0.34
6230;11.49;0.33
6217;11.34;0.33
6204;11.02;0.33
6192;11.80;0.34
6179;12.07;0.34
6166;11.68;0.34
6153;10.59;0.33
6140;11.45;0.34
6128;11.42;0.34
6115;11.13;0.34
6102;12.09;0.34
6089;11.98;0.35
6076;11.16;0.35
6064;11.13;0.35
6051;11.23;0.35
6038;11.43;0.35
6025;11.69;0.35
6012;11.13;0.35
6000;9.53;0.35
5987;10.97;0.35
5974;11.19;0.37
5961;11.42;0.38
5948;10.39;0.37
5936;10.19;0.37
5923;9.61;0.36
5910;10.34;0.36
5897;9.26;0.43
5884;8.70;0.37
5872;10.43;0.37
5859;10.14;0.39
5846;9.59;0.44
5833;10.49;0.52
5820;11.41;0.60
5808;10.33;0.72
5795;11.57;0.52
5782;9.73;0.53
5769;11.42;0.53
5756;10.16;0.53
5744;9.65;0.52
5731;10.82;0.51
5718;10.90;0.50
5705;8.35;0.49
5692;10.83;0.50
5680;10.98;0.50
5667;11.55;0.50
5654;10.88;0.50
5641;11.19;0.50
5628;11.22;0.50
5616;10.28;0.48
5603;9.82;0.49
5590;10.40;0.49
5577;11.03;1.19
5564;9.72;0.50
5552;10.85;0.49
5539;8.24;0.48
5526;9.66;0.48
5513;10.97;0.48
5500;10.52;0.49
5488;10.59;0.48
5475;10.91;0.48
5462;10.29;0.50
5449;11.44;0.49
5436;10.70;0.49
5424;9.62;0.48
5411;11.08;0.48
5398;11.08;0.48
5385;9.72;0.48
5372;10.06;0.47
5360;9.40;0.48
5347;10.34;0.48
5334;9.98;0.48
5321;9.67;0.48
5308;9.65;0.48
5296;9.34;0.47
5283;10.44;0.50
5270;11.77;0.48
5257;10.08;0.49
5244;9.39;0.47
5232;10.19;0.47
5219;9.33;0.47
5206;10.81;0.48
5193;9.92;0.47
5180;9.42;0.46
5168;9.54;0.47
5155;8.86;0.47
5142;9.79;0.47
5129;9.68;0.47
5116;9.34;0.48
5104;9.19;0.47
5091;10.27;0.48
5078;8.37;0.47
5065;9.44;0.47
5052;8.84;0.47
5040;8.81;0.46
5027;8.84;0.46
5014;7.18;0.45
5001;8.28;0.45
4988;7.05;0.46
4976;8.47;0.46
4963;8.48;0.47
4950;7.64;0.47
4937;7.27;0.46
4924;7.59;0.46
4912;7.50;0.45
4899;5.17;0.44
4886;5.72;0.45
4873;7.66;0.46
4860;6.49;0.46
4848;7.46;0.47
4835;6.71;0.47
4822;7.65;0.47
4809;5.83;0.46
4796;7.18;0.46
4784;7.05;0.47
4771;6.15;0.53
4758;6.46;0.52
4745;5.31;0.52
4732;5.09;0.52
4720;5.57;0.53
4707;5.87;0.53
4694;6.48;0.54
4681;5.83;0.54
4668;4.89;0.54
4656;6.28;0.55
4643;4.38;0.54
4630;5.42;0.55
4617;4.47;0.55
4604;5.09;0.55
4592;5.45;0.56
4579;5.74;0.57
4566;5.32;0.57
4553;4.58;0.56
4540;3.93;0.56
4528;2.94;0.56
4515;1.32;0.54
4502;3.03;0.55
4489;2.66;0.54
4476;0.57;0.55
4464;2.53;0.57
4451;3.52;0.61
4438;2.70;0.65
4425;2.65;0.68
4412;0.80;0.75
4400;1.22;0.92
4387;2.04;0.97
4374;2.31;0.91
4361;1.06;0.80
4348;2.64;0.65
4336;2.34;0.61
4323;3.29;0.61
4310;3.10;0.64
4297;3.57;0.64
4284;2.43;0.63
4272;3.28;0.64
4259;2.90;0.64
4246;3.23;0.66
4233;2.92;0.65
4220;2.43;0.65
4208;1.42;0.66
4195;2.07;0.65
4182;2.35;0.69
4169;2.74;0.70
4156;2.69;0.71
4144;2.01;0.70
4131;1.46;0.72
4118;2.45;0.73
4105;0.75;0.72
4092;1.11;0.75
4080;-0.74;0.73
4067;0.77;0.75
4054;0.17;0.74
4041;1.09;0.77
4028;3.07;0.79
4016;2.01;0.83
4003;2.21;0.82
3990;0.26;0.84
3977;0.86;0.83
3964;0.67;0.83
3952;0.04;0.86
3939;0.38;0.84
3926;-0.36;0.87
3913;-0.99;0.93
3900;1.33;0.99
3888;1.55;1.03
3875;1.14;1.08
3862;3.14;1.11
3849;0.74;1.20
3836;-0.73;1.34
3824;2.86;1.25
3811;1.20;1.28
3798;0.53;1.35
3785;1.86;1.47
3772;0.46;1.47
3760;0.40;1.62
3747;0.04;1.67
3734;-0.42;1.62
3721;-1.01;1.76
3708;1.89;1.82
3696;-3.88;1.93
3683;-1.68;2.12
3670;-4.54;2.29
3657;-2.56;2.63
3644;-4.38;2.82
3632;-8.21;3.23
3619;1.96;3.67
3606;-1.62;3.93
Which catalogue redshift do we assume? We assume 0.138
